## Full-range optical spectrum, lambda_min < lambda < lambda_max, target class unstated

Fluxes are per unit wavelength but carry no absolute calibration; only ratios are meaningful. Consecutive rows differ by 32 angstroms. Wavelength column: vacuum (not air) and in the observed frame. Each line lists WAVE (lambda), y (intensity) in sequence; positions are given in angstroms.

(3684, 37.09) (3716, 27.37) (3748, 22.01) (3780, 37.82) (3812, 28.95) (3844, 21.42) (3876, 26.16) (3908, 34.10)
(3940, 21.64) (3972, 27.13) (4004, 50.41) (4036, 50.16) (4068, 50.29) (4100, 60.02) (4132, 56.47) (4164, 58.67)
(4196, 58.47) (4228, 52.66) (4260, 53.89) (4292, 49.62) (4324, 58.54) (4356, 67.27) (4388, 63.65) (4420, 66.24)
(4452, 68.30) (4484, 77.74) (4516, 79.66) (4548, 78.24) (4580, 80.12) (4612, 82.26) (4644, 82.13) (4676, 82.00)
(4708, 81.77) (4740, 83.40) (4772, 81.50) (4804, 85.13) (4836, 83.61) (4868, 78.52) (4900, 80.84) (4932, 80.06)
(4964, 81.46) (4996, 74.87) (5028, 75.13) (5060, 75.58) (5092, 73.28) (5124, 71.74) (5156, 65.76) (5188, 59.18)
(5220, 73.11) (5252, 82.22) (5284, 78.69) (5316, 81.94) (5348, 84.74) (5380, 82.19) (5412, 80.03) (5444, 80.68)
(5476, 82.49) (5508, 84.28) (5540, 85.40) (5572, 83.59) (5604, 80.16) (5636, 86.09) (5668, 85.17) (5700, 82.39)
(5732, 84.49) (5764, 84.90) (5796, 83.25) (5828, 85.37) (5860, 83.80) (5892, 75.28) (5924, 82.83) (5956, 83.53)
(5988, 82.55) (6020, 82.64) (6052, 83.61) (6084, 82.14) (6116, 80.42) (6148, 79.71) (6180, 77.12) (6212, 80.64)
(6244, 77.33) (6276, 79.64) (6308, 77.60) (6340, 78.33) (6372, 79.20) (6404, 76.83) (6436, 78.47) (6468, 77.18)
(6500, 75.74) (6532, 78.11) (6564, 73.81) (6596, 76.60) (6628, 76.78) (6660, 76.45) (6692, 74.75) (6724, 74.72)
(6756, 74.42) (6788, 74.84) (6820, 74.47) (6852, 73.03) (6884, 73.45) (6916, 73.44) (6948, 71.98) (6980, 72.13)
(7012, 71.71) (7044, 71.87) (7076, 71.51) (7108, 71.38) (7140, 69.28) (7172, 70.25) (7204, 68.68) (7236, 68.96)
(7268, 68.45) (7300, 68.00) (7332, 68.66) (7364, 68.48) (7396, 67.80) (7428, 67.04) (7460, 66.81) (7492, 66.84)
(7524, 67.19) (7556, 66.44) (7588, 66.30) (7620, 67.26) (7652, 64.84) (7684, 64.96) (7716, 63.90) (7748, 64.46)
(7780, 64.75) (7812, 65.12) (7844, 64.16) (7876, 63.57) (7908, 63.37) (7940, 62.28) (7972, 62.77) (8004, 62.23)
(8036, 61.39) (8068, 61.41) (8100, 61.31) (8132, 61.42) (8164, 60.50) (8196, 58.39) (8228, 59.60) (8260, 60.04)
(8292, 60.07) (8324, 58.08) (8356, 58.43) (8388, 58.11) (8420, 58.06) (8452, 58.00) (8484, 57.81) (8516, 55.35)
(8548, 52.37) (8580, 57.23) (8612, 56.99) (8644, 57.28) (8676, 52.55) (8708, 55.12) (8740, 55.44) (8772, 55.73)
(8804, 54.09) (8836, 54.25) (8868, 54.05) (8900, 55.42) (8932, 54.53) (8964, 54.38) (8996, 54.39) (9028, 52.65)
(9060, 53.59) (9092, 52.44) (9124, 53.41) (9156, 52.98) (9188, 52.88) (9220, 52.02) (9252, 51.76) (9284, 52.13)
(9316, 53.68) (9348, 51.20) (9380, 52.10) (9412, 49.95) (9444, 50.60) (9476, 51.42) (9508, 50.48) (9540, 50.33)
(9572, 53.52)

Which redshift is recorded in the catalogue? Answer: 0.000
